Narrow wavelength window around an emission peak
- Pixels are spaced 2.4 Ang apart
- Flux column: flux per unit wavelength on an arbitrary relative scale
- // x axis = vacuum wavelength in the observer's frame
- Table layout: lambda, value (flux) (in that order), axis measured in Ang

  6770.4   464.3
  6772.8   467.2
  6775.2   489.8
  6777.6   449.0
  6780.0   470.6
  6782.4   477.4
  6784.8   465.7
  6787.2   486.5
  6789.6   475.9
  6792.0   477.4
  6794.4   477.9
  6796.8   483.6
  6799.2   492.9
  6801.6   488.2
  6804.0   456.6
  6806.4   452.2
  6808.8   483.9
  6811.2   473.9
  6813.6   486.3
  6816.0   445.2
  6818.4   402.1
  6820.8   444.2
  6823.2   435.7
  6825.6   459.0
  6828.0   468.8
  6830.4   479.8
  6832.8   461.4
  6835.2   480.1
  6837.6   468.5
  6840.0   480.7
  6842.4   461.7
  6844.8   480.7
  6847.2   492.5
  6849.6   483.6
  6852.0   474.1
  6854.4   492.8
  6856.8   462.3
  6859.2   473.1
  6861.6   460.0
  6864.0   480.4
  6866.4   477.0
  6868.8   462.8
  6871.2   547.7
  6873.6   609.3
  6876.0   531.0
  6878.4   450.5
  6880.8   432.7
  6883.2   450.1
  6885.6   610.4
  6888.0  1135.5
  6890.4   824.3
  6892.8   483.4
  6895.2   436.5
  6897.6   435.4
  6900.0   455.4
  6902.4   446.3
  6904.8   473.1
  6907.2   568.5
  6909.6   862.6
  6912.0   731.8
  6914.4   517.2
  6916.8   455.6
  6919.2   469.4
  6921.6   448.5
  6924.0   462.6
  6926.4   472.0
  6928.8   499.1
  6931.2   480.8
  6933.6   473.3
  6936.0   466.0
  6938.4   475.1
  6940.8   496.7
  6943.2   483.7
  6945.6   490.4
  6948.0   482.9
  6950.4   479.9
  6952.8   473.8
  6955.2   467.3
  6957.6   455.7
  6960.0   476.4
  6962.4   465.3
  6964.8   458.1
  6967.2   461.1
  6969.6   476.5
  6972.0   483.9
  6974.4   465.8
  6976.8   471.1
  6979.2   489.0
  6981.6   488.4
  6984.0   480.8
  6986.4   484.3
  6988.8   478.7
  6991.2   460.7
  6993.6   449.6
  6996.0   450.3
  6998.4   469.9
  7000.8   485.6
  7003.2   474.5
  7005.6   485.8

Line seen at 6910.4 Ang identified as [N II]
